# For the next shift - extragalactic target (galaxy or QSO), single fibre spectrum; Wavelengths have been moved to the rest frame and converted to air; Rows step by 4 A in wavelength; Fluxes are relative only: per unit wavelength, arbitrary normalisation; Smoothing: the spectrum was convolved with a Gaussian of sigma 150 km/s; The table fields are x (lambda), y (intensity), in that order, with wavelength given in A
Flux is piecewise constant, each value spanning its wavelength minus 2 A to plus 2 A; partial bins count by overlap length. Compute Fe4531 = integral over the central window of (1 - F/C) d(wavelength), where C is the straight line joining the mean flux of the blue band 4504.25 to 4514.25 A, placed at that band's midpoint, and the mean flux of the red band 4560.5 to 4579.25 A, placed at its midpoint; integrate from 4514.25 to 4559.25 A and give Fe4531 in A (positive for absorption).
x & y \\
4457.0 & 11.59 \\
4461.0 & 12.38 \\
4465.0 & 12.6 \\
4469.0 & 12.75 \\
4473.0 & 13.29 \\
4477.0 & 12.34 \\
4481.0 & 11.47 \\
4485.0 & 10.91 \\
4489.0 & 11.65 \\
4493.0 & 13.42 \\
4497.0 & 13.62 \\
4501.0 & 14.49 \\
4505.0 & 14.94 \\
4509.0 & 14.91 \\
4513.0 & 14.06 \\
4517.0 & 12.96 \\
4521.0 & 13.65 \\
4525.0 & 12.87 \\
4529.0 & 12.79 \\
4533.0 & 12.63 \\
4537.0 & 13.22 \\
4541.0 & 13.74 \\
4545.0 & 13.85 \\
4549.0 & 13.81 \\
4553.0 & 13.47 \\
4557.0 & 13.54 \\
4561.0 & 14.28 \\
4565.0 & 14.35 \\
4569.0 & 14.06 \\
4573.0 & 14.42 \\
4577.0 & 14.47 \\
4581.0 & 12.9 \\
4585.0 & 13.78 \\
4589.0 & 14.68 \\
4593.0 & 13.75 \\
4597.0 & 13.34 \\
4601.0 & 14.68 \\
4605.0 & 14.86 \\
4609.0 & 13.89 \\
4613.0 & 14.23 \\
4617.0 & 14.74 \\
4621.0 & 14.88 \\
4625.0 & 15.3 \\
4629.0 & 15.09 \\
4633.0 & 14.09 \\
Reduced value 3.6 A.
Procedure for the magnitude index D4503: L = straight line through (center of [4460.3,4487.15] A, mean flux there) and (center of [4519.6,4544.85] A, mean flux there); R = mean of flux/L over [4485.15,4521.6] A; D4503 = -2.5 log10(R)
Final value -0.07 mag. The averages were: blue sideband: 12.2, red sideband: 13.2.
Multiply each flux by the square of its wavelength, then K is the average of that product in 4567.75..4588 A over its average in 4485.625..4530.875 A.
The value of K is 1.07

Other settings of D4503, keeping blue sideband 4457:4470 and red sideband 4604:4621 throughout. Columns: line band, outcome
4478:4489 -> 0.118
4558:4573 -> -0.031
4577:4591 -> 0.014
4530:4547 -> 0.009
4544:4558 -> -0.004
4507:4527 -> -0.044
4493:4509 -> -0.110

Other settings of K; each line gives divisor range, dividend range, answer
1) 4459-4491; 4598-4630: 1.28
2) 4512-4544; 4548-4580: 1.08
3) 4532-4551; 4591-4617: 1.08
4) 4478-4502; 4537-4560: 1.12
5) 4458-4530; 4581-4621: 1.14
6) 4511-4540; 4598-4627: 1.15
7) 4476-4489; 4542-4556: 1.22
